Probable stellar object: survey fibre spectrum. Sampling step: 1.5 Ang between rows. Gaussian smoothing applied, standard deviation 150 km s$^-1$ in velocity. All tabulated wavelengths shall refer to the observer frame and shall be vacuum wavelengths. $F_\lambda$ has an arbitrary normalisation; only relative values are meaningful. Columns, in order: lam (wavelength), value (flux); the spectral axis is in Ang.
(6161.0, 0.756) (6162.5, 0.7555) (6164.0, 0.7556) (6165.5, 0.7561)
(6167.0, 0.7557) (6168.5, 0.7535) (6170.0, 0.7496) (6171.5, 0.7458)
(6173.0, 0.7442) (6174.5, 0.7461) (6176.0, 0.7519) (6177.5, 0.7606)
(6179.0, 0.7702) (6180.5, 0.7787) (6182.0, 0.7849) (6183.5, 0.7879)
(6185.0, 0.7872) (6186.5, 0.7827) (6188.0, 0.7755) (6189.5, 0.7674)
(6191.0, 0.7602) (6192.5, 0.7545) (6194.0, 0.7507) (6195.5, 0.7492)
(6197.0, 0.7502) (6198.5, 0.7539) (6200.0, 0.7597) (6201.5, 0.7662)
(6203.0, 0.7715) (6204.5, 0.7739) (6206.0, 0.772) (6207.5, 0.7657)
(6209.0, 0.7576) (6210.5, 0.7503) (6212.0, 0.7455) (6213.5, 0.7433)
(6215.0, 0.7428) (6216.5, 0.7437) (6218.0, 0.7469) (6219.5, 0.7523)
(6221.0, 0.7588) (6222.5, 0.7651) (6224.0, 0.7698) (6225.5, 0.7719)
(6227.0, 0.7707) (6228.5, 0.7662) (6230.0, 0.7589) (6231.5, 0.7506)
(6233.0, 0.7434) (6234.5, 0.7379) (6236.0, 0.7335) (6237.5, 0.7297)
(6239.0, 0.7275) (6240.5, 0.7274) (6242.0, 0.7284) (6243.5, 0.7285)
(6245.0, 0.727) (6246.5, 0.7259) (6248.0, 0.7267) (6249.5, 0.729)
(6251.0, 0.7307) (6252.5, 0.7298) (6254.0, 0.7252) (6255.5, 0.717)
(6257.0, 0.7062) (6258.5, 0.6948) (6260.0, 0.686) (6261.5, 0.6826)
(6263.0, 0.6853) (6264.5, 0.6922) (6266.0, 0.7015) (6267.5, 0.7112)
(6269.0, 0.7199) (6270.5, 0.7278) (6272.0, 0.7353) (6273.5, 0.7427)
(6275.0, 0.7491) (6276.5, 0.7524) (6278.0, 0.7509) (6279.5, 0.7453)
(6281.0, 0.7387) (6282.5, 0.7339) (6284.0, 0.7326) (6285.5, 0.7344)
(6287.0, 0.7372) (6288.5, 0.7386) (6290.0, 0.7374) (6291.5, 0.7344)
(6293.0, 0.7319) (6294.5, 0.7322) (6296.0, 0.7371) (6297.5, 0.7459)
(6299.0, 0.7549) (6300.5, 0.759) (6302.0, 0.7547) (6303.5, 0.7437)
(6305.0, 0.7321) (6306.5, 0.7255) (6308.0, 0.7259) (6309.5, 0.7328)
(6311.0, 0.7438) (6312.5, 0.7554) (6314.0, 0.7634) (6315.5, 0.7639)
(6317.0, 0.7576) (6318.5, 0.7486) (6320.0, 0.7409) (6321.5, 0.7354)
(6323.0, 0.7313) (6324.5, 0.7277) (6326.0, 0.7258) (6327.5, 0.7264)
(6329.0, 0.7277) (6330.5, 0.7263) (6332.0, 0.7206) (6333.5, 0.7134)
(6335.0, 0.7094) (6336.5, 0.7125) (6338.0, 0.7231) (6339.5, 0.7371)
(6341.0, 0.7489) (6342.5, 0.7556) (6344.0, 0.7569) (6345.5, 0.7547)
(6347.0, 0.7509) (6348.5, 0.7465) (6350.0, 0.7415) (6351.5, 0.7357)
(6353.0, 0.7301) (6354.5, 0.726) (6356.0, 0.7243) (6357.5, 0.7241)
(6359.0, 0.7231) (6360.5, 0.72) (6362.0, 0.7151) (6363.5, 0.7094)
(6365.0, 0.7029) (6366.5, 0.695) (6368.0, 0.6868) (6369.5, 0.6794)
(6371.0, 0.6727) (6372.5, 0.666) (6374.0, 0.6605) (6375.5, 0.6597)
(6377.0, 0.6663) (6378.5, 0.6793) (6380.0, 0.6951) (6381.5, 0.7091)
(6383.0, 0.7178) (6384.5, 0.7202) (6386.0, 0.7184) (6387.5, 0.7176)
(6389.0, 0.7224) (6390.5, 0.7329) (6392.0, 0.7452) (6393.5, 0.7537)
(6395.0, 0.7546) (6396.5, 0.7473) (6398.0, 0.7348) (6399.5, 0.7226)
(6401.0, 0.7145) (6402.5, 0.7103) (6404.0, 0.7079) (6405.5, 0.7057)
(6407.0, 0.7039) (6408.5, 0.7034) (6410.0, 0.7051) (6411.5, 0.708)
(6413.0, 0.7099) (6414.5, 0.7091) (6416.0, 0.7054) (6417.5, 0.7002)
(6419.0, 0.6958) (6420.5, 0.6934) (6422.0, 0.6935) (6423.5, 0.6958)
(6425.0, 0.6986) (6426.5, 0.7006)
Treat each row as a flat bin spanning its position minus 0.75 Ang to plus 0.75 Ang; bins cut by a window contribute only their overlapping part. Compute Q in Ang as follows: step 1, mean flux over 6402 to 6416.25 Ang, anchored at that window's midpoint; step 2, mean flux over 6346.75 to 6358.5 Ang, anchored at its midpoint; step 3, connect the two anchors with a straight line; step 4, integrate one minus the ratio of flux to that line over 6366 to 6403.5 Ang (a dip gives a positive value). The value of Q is 0.6 Ang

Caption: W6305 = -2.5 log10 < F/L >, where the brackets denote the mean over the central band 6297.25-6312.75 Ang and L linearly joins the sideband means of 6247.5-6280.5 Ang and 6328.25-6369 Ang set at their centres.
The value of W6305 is -0.03 mag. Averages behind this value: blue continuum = 0.72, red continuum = 0.726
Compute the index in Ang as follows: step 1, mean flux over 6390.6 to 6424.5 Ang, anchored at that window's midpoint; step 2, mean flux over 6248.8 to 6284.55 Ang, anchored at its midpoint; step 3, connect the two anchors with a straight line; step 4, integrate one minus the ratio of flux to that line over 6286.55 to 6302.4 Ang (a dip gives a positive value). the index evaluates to -0.48 Ang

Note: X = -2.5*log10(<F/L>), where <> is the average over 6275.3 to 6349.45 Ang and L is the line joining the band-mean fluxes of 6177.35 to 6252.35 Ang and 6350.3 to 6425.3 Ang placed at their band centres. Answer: -0.02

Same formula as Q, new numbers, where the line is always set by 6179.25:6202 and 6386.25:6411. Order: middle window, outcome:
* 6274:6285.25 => 0.1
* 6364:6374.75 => 0.7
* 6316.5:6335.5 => 0.2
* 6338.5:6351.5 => -0.2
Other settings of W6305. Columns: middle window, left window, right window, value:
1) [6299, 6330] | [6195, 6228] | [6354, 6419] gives -0.02 mag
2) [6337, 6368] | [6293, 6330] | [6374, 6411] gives 0.00 mag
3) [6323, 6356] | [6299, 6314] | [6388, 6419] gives 0.00 mag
